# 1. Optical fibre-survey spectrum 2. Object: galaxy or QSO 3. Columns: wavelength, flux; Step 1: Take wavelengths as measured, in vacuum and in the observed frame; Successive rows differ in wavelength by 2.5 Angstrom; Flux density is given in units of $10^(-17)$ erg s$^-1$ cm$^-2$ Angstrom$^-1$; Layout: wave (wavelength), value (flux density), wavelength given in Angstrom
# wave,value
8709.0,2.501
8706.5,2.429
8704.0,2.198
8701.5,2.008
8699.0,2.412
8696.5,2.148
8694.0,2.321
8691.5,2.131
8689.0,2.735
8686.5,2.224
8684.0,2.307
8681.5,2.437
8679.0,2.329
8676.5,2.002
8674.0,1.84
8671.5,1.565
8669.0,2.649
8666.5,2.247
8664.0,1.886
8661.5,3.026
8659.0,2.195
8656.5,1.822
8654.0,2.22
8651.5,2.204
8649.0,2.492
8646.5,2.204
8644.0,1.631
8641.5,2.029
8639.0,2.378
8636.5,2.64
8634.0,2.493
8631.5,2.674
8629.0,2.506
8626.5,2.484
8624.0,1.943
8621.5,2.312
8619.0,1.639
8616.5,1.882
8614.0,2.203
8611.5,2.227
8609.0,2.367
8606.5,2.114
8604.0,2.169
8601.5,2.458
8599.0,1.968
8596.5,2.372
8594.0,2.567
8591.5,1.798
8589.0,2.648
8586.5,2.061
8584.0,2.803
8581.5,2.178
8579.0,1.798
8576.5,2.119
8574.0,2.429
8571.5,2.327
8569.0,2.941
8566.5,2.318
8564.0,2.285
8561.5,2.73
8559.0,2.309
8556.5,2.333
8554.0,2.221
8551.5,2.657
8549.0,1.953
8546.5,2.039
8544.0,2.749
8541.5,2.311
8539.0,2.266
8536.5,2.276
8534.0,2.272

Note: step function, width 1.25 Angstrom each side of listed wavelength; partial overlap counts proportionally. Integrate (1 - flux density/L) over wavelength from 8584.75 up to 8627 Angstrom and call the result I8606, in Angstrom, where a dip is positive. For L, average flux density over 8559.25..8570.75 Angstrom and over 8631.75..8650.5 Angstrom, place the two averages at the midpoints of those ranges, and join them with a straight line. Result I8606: 3.73 Angstrom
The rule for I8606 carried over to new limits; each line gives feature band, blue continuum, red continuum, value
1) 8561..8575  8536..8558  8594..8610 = -1.22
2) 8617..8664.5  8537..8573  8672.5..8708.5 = 1.03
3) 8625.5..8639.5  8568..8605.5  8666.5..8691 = -1.68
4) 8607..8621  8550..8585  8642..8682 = 1.21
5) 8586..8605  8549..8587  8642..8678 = 0.25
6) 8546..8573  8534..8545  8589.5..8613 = -0.60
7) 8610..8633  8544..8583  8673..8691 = 0.85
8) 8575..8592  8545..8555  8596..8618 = -0.15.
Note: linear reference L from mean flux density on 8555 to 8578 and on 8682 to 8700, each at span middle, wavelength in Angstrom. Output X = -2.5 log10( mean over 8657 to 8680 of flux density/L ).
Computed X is 0.08 mag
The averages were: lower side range 2.41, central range 2.18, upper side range 2.33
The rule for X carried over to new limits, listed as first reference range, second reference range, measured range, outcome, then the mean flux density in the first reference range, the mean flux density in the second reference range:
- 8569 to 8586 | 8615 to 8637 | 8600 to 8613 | 0.014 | 2.32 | 2.27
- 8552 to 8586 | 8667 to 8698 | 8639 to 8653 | 0.066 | 2.37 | 2.23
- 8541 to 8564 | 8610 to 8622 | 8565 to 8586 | -0.049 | 2.36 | 2.04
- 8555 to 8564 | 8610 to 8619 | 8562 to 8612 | -0.033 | 2.43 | 2.05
